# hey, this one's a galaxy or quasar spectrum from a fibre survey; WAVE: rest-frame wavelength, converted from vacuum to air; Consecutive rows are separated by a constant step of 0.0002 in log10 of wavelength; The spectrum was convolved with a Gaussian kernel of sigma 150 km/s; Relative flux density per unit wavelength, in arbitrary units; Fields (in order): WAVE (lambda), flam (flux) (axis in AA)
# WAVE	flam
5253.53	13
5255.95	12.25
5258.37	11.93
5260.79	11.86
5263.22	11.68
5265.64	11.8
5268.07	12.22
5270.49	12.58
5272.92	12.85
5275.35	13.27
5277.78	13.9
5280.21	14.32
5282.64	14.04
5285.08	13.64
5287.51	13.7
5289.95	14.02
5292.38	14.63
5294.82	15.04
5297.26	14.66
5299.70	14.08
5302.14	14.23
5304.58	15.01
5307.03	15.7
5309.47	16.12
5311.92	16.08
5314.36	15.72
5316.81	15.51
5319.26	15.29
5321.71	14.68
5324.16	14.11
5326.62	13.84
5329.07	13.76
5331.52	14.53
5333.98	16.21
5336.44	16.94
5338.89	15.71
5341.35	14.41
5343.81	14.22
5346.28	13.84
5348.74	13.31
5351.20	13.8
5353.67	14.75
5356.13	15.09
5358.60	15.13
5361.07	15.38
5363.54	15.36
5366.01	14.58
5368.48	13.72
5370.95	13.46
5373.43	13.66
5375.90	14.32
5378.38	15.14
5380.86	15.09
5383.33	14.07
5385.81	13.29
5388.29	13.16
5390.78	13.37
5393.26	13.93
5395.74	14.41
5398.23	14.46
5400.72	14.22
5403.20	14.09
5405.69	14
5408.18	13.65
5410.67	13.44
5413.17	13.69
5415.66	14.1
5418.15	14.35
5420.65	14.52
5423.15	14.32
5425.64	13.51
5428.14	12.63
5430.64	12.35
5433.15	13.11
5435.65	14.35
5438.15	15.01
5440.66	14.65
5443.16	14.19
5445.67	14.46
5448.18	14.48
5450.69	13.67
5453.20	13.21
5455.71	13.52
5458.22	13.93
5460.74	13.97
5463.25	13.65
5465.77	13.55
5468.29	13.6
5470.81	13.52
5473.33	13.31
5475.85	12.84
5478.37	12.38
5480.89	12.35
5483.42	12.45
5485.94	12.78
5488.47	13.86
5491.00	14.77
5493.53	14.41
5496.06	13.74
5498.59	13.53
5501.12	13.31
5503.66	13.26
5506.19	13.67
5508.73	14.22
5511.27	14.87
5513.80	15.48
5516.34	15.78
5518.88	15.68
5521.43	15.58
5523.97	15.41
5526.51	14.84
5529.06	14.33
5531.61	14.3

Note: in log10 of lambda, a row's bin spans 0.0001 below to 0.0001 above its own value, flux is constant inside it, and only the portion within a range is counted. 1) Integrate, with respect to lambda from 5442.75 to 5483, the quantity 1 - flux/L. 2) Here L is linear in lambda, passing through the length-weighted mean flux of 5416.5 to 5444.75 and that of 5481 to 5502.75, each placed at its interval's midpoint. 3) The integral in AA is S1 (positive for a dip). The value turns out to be 0.6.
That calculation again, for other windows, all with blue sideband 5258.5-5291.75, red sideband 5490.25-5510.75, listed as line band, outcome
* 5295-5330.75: -4.65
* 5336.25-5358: -2.06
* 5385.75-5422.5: -1.12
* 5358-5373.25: -1.29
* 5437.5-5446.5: -0.59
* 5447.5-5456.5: 0.01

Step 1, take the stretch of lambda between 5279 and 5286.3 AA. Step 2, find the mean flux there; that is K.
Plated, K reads 14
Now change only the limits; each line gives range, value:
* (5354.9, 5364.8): 15.2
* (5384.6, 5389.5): 13.2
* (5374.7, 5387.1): 14.4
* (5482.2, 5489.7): 13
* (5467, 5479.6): 13.1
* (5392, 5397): 14.2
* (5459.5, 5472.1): 13.7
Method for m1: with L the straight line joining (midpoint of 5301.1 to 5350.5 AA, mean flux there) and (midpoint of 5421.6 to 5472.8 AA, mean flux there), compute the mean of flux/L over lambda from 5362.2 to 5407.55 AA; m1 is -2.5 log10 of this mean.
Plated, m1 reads 0.02 mag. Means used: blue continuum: 15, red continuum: 13.8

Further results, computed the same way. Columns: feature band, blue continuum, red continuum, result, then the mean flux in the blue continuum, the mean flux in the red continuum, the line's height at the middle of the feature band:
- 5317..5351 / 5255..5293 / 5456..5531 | -0.109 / 13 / 14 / 13.3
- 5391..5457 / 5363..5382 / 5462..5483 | -0.016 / 14.4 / 13.1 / 13.7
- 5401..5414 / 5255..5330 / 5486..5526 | 0.033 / 14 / 14.5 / 14.2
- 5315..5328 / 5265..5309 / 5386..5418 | -0.060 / 13.9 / 13.9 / 13.9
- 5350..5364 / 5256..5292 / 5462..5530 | -0.117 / 13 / 14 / 13.4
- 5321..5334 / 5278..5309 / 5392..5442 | -0.004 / 14.4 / 13.9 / 14.3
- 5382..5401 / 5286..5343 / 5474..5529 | 0.056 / 14.9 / 14.1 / 14.6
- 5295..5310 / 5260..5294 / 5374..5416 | -0.117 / 13.2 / 14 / 13.4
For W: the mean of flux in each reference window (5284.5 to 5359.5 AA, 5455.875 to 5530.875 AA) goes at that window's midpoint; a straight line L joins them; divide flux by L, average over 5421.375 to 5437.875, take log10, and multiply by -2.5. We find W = 0.06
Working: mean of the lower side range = 14.8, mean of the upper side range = 14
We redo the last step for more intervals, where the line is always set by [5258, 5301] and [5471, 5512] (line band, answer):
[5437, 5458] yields -0.054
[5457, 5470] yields -0.021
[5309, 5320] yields -0.175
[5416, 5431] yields -0.023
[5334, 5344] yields -0.161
